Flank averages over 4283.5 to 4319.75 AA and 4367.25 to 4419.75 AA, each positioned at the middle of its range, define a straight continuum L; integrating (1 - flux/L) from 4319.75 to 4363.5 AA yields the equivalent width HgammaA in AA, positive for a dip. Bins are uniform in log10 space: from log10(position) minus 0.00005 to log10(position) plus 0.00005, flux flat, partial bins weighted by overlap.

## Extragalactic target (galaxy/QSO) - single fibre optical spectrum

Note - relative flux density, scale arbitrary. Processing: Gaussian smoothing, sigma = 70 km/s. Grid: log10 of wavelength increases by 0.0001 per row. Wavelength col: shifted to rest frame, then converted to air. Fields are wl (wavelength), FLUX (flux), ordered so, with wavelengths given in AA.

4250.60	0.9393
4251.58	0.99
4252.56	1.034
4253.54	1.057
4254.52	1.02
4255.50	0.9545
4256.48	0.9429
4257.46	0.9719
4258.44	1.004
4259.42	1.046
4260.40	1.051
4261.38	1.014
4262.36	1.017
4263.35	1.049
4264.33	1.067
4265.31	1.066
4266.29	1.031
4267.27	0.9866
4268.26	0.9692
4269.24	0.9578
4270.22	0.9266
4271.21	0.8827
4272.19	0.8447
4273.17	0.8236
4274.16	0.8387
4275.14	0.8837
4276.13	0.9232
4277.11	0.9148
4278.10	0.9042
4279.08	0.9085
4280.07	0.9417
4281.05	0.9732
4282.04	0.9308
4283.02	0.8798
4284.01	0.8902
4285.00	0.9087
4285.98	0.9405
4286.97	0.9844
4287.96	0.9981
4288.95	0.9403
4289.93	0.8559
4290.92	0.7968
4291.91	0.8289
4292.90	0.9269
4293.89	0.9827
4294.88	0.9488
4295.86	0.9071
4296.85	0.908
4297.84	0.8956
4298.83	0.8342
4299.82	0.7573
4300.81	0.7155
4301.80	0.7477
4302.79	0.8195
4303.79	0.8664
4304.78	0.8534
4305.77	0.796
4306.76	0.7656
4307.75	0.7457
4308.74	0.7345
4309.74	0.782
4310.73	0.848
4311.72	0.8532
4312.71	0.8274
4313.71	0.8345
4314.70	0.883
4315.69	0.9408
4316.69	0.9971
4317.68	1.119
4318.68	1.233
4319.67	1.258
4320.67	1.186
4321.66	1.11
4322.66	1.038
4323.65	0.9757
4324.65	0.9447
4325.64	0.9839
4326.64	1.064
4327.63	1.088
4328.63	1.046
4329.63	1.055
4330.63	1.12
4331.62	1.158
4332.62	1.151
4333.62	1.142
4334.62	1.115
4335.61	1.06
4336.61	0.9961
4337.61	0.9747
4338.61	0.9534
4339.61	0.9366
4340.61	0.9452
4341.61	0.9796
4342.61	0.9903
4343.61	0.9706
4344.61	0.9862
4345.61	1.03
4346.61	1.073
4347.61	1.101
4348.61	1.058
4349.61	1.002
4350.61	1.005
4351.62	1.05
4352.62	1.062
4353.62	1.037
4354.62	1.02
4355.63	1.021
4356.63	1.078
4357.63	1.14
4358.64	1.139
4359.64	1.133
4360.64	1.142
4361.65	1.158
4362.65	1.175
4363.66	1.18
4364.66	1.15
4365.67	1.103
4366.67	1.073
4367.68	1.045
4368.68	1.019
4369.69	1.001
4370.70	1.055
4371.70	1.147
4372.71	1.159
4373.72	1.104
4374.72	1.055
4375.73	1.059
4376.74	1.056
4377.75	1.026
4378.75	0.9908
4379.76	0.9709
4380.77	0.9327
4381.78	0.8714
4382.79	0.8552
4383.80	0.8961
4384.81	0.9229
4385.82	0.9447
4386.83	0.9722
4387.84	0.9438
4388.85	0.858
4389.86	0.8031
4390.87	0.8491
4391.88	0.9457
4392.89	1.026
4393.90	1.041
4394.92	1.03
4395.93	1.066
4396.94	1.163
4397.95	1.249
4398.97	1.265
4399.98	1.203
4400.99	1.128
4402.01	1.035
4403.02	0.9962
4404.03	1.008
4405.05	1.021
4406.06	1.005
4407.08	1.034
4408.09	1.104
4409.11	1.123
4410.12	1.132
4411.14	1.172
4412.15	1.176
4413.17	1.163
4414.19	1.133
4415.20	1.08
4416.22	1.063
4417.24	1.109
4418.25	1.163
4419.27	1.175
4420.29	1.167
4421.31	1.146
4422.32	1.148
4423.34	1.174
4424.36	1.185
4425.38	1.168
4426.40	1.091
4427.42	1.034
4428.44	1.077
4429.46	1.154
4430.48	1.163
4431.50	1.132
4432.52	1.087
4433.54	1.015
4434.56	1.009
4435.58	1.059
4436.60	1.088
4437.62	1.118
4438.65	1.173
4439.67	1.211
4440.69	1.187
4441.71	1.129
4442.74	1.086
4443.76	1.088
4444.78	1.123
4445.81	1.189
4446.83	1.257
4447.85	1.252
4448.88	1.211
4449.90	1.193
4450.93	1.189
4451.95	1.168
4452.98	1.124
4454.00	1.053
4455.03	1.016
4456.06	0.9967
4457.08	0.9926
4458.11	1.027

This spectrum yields -4.76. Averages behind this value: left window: 0.886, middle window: 1.06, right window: 1.05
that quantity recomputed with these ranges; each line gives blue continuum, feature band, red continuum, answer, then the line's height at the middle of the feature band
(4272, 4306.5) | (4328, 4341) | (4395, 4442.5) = -1.2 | 0.964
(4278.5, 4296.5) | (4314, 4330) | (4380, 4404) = -1.8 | 0.946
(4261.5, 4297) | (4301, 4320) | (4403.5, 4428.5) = 1.8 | 0.974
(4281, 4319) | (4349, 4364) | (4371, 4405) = -1.8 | 0.969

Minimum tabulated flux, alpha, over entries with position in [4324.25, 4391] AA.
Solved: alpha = 0.8031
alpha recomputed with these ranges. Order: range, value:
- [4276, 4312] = 0.7155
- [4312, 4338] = 0.8274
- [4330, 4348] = 0.9366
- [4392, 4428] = 0.9962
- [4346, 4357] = 1.002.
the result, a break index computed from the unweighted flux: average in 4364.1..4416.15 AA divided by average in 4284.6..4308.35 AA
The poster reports 1.2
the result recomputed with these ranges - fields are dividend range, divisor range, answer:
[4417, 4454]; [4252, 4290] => 1.19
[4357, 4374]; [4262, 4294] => 1.19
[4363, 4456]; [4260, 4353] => 1.13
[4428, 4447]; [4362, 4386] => 1.08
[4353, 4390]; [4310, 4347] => 1.01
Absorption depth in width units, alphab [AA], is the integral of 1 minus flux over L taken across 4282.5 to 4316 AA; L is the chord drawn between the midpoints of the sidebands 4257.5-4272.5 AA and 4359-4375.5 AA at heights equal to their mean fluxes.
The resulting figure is 5.6 AA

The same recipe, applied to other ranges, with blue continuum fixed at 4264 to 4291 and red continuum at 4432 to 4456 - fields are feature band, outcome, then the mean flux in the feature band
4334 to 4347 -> 0.04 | 1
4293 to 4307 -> 1.60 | 0.846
